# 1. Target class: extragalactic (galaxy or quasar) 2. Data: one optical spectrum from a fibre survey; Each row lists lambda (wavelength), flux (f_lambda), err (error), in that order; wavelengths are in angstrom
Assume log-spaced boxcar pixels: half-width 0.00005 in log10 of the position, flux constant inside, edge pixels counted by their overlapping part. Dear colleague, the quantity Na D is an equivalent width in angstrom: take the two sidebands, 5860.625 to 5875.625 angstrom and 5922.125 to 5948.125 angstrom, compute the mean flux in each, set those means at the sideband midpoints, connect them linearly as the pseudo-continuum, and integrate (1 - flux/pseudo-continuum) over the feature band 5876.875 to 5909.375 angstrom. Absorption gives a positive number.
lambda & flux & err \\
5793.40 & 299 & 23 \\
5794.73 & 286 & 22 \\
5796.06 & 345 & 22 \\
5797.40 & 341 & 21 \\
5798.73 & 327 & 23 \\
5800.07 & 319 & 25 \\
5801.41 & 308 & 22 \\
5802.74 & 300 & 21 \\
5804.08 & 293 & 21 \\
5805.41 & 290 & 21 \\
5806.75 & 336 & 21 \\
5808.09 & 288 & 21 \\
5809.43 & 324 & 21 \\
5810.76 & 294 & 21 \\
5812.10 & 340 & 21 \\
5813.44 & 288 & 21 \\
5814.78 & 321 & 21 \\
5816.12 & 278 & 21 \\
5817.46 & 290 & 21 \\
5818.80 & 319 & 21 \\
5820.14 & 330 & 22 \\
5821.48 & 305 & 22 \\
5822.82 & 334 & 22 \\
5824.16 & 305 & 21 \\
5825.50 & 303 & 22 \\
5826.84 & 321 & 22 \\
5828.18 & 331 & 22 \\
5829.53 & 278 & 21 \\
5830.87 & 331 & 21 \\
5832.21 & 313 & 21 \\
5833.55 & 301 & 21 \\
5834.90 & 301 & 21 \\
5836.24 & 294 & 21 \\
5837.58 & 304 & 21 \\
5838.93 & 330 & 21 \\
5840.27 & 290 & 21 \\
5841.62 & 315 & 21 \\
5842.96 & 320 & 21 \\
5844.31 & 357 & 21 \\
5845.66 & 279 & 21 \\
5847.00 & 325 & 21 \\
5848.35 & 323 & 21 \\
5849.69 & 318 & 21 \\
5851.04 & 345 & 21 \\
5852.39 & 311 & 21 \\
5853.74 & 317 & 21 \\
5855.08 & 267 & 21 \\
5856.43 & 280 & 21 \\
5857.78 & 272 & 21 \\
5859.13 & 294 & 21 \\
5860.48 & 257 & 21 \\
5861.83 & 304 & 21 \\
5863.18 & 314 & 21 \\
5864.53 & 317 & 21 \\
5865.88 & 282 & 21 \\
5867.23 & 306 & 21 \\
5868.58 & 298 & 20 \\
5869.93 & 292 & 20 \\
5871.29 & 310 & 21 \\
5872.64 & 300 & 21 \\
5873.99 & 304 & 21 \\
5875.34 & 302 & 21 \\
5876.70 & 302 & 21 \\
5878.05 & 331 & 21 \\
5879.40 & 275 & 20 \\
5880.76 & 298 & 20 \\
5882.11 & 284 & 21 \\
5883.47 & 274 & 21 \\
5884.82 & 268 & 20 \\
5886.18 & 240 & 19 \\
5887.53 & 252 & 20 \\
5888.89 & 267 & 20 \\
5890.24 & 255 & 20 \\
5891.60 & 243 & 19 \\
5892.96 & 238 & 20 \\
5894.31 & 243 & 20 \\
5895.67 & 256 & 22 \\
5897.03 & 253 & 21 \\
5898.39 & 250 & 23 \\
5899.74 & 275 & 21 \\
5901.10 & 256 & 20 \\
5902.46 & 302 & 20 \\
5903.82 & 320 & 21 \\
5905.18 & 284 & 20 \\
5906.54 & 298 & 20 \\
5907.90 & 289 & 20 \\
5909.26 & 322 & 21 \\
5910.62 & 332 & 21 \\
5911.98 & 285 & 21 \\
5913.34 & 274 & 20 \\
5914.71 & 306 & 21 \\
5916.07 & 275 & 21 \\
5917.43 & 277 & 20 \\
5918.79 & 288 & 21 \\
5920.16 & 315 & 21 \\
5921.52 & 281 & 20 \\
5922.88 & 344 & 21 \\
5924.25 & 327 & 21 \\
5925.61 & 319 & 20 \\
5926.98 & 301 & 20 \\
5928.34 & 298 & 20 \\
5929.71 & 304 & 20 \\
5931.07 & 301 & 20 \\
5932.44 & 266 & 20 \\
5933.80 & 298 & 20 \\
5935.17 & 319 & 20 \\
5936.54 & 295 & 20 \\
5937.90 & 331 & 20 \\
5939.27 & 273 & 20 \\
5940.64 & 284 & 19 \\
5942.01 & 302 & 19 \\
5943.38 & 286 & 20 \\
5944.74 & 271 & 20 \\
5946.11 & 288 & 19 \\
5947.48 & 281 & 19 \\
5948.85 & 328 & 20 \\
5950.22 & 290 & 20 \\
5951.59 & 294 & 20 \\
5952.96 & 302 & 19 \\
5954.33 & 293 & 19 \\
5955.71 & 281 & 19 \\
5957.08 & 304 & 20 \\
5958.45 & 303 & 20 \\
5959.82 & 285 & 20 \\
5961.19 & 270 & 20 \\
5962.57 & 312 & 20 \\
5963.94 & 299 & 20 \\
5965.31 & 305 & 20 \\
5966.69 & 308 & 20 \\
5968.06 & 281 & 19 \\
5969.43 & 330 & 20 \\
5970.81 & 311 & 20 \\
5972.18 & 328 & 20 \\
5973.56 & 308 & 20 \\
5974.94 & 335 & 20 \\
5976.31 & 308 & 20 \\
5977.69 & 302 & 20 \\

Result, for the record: 2.9 angstrom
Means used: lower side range 301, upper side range 299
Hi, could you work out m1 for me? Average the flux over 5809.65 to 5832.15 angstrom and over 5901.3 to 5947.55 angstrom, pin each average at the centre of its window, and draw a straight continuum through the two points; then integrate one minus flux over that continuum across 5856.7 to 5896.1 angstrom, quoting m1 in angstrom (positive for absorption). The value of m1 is 2.8 angstrom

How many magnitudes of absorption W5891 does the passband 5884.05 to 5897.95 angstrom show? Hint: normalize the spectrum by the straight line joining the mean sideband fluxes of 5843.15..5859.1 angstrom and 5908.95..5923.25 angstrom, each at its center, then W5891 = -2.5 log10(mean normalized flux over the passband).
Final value 0.20 mag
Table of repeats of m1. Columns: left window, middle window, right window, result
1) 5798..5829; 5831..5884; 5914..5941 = 0.6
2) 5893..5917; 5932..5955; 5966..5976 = 0.5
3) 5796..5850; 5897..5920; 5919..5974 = 1.1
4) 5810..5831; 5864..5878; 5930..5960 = 0.1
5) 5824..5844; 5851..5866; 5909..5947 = 0.6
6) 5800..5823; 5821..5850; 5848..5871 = -0.8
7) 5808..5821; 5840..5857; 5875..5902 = -1.3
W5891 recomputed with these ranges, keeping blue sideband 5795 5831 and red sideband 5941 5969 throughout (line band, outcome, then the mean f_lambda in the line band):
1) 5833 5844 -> 0.00 mag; 308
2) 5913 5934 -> 0.00 mag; 299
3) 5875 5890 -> 0.09 mag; 280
